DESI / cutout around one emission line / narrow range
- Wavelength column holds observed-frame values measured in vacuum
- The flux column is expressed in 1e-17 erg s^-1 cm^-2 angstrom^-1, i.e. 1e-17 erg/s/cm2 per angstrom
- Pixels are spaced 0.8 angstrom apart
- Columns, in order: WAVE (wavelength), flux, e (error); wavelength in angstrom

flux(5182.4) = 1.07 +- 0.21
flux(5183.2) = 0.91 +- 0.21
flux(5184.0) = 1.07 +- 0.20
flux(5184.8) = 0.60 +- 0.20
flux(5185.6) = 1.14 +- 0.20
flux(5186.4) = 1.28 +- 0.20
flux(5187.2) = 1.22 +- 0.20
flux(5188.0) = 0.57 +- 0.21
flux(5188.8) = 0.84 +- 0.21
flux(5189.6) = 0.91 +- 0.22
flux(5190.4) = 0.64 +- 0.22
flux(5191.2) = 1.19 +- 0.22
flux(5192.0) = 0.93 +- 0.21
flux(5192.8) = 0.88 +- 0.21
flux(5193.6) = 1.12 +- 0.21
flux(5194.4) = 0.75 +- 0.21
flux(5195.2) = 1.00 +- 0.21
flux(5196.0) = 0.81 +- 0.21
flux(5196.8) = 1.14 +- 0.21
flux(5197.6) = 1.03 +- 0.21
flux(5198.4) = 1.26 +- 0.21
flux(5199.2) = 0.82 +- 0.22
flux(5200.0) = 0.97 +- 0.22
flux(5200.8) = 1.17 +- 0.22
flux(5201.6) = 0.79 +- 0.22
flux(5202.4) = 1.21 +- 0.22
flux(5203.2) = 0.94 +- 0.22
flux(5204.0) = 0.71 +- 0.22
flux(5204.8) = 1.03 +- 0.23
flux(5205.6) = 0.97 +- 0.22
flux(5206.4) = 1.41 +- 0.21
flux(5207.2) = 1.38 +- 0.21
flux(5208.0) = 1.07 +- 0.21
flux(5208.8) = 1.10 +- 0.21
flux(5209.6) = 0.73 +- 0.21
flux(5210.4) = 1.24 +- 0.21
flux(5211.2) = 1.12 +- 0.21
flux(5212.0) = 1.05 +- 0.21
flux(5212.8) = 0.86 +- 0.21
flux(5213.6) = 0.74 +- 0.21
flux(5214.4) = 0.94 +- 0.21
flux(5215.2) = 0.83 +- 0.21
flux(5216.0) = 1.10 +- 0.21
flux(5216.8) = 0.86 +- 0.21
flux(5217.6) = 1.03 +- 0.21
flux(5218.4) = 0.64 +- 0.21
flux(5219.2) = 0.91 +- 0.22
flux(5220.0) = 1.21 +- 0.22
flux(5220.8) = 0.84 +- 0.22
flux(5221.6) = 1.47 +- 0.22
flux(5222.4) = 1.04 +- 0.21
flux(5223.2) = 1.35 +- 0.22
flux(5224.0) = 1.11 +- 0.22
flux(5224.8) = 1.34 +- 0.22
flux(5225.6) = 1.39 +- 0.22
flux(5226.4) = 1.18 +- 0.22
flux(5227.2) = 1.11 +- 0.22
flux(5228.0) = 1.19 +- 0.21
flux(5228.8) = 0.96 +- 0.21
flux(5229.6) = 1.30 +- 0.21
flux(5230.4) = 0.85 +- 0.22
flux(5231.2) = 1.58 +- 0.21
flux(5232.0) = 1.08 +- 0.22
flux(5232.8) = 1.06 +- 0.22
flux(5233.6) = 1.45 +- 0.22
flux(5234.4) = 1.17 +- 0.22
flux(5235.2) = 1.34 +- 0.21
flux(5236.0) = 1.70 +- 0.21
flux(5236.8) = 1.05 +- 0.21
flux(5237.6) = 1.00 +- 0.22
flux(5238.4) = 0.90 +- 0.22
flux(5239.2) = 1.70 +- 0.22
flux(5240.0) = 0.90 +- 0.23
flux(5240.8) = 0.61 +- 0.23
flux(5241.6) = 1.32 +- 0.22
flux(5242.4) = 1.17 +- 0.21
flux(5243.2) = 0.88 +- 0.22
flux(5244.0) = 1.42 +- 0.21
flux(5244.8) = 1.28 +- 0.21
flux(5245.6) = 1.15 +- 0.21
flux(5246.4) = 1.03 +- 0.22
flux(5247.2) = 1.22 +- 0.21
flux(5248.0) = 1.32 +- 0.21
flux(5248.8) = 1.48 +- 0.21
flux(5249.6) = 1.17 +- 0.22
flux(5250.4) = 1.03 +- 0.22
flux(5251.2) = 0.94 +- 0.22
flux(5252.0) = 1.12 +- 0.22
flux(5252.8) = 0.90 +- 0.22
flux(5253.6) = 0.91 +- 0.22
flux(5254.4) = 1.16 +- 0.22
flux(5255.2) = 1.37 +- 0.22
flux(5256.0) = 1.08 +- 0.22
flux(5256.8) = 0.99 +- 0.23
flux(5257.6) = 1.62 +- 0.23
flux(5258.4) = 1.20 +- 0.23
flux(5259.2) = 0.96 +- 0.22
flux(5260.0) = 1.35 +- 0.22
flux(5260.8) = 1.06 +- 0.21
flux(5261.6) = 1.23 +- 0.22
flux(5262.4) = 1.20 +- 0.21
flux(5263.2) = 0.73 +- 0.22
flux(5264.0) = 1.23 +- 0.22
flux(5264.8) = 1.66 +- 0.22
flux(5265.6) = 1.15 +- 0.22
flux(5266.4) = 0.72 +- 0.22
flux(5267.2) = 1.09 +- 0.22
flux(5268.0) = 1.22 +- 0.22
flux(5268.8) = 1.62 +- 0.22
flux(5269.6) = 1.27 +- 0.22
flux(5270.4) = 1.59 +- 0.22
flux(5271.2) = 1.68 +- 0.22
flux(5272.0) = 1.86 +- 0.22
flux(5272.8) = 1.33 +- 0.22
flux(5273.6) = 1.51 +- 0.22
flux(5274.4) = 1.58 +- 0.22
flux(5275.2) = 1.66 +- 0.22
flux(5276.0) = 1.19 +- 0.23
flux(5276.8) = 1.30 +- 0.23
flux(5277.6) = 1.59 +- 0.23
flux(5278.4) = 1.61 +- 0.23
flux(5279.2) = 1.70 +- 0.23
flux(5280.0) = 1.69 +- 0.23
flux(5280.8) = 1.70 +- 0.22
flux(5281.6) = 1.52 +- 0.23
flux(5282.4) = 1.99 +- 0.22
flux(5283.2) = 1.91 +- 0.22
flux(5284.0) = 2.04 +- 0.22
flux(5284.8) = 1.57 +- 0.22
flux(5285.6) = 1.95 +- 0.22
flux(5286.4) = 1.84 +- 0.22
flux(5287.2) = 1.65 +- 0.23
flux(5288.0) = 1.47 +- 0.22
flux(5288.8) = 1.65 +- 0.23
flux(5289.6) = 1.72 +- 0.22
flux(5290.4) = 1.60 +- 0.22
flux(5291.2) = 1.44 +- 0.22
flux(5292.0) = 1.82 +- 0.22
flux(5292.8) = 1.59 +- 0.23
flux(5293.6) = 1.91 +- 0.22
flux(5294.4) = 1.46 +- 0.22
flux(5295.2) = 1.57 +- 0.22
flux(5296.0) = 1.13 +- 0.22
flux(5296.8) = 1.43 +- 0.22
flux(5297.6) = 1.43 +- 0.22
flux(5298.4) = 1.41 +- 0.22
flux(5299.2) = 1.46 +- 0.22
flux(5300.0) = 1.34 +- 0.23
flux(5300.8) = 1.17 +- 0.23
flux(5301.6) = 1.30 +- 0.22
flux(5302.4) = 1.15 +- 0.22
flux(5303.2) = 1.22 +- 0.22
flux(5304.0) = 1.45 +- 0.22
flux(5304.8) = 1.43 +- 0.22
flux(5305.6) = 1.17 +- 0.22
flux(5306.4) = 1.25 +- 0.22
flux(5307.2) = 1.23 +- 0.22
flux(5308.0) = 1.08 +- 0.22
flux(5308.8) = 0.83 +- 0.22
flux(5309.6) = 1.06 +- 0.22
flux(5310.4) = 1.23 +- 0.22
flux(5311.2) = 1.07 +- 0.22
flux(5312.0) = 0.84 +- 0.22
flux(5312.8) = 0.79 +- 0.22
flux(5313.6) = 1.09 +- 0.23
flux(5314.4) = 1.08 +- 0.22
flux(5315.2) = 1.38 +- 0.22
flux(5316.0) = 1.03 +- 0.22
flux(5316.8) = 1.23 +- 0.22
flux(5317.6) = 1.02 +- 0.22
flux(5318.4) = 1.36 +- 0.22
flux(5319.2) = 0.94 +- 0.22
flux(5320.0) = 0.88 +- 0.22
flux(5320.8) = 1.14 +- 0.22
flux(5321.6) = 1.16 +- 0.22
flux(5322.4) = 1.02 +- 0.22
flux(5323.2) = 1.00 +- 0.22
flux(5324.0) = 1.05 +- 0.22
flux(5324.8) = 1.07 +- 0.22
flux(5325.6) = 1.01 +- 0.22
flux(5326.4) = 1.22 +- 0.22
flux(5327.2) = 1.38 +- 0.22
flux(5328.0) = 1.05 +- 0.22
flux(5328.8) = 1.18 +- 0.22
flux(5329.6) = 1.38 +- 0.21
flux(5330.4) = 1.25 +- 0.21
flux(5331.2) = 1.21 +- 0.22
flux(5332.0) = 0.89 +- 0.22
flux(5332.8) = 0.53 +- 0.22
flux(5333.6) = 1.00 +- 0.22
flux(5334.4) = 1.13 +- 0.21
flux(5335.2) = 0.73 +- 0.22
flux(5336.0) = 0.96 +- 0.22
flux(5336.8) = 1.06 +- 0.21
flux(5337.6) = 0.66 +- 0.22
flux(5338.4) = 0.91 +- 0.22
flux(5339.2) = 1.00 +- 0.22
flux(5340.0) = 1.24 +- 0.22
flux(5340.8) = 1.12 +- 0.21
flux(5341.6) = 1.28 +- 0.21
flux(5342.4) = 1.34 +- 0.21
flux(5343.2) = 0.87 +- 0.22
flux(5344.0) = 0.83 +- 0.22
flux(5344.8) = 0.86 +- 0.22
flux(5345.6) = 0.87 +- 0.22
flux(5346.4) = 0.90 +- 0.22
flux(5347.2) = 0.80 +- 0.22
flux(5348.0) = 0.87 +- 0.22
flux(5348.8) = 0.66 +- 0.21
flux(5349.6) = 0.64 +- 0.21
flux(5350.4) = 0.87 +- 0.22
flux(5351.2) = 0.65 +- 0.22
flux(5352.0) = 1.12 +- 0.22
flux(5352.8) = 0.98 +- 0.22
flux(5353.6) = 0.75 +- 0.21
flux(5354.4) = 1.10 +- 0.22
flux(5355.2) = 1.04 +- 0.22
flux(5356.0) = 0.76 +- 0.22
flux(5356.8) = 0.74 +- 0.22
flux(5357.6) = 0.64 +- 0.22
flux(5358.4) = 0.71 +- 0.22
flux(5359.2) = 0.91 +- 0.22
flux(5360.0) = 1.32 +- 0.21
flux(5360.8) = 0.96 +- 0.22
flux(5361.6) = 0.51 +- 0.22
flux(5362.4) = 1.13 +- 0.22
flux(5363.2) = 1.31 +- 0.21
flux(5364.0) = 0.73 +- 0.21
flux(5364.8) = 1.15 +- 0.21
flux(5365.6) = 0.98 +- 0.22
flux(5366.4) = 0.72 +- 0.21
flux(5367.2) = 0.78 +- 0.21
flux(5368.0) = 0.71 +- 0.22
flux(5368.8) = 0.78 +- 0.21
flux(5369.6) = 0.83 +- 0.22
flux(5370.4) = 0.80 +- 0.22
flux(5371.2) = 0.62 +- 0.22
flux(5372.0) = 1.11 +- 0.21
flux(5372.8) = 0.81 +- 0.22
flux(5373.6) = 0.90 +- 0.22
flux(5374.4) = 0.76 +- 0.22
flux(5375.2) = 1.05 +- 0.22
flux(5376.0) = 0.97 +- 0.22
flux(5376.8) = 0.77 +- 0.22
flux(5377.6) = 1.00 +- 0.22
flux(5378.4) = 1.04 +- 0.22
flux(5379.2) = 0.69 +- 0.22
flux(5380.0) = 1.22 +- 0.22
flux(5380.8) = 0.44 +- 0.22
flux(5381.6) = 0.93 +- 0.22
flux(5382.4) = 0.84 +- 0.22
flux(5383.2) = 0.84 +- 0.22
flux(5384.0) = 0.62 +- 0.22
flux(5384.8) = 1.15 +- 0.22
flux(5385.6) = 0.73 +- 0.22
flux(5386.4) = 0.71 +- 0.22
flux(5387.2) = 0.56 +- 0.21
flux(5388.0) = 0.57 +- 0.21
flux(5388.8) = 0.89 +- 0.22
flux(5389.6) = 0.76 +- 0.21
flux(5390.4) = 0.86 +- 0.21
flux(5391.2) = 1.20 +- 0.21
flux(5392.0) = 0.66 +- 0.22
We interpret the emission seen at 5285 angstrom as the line C III]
